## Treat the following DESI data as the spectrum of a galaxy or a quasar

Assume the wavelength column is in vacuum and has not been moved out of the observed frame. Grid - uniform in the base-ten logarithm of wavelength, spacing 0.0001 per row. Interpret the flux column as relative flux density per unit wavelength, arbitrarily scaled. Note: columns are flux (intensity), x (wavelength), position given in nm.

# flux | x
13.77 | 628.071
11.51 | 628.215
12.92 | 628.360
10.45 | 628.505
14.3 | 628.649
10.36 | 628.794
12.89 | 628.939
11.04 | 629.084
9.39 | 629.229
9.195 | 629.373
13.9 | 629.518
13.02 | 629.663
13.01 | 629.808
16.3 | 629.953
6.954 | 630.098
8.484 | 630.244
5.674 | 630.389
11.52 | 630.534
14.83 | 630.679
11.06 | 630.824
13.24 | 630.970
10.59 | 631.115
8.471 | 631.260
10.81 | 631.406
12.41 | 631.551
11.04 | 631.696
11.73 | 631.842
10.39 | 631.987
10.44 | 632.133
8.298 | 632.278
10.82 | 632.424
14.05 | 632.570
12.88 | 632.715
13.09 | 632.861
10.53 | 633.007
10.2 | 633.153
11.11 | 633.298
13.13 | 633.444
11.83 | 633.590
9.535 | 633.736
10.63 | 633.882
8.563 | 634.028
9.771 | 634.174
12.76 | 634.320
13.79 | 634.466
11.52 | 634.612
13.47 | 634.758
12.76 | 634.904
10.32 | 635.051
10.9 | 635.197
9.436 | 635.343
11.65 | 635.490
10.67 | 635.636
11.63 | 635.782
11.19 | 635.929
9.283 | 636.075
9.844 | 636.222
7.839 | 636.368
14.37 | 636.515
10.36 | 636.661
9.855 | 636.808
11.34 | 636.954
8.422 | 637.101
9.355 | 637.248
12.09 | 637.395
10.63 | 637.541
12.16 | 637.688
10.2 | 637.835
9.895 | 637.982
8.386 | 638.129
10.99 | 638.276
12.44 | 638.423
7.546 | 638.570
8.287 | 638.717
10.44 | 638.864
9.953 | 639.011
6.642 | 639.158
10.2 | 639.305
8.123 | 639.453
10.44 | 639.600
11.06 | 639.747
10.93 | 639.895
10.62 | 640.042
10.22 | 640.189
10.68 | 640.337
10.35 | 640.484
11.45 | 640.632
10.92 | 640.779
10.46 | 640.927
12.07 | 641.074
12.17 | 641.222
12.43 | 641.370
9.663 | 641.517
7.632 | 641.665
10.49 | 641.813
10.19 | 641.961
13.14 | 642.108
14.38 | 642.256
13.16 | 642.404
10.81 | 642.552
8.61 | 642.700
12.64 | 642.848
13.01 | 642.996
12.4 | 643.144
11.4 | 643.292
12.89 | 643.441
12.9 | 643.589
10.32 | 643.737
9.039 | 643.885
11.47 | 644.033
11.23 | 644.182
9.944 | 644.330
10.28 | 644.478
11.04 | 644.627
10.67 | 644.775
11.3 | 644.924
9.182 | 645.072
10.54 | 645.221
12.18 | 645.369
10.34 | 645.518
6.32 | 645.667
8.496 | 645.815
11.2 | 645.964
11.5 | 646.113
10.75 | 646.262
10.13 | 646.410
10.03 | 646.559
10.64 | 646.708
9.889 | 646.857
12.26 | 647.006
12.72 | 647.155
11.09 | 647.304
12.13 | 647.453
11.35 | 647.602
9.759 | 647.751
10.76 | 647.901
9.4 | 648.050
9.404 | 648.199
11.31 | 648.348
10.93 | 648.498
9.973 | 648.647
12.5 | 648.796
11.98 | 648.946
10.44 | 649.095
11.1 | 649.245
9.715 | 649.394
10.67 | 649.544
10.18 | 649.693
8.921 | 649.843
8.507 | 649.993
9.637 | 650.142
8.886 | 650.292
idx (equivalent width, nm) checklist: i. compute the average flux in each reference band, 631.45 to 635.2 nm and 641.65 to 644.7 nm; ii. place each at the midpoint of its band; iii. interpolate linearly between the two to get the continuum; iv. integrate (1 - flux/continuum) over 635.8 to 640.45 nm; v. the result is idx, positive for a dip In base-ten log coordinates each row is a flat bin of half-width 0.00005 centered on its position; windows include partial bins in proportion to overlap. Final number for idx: 0.50 nm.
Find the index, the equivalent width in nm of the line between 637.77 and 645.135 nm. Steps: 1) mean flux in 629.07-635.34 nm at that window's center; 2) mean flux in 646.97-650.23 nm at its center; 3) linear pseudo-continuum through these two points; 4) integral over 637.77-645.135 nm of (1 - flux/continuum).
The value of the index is 0.13 nm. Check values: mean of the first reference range 11.2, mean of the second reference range 10.6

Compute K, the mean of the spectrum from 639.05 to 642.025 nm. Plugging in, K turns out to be 10.3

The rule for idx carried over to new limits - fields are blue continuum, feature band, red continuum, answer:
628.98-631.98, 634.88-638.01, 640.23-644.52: 0.16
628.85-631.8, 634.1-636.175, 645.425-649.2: -0.06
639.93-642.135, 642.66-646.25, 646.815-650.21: -0.03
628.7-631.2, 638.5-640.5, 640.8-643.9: 0.31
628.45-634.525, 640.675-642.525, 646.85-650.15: -0.08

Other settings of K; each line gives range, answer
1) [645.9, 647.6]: 11.1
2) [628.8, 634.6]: 11.2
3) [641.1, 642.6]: 11.4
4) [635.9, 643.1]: 10.6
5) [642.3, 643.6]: 12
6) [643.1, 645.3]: 11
